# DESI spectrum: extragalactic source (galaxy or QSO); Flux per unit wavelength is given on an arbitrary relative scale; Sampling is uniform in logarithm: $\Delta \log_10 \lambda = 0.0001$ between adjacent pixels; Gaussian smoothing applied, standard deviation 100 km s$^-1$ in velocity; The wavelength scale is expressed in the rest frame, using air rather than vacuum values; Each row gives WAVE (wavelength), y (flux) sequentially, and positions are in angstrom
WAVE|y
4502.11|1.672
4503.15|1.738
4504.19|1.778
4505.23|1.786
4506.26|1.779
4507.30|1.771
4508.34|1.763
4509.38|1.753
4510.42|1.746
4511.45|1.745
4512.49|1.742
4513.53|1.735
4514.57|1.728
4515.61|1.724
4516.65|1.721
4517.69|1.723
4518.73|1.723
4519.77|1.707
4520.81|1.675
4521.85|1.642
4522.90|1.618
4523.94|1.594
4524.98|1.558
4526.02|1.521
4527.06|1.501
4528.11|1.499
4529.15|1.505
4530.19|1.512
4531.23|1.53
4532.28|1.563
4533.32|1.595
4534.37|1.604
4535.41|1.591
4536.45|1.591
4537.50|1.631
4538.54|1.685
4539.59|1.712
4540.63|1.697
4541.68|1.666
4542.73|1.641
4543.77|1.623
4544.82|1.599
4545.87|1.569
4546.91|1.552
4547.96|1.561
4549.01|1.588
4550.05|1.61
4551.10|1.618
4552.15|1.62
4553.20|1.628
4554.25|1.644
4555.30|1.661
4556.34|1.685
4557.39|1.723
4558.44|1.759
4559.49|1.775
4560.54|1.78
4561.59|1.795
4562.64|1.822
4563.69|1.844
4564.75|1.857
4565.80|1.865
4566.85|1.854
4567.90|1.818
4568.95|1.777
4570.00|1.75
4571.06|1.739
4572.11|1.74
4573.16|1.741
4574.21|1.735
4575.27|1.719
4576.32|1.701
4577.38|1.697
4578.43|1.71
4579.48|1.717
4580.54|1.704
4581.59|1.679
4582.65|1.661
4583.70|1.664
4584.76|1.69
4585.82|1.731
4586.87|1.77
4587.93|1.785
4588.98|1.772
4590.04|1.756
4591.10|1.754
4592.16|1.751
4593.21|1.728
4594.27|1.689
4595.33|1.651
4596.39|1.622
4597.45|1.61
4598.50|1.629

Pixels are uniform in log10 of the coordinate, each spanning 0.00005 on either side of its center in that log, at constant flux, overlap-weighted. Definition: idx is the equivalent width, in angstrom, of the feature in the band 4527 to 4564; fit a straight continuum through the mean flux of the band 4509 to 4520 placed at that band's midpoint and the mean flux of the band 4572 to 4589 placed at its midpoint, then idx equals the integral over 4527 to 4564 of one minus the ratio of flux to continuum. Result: 1.85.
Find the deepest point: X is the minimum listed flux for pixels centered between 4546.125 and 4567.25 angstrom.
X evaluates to 1.552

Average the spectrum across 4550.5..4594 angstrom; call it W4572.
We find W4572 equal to 1.74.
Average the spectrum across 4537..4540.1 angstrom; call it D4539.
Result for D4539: 1.68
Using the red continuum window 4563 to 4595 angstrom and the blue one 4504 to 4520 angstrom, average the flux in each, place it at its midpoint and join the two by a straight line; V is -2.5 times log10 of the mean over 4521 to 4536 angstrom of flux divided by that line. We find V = 0.12 mag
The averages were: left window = 1.75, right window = 1.75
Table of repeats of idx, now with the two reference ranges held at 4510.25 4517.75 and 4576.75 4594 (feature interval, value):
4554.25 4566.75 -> -0.4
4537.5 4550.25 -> 0.8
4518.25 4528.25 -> 0.7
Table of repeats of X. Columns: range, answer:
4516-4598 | 1.499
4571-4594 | 1.661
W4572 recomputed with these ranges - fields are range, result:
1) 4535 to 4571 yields 1.69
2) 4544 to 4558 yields 1.62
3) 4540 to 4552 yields 1.61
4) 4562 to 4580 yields 1.77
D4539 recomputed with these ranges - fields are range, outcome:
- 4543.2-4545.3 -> 1.61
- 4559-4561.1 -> 1.78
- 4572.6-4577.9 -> 1.72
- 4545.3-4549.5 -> 1.57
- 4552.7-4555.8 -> 1.64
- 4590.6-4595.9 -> 1.71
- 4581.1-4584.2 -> 1.67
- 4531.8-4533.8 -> 1.58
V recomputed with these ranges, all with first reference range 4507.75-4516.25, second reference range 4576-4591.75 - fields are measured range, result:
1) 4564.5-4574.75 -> -0.039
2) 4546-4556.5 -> 0.075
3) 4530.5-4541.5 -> 0.075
